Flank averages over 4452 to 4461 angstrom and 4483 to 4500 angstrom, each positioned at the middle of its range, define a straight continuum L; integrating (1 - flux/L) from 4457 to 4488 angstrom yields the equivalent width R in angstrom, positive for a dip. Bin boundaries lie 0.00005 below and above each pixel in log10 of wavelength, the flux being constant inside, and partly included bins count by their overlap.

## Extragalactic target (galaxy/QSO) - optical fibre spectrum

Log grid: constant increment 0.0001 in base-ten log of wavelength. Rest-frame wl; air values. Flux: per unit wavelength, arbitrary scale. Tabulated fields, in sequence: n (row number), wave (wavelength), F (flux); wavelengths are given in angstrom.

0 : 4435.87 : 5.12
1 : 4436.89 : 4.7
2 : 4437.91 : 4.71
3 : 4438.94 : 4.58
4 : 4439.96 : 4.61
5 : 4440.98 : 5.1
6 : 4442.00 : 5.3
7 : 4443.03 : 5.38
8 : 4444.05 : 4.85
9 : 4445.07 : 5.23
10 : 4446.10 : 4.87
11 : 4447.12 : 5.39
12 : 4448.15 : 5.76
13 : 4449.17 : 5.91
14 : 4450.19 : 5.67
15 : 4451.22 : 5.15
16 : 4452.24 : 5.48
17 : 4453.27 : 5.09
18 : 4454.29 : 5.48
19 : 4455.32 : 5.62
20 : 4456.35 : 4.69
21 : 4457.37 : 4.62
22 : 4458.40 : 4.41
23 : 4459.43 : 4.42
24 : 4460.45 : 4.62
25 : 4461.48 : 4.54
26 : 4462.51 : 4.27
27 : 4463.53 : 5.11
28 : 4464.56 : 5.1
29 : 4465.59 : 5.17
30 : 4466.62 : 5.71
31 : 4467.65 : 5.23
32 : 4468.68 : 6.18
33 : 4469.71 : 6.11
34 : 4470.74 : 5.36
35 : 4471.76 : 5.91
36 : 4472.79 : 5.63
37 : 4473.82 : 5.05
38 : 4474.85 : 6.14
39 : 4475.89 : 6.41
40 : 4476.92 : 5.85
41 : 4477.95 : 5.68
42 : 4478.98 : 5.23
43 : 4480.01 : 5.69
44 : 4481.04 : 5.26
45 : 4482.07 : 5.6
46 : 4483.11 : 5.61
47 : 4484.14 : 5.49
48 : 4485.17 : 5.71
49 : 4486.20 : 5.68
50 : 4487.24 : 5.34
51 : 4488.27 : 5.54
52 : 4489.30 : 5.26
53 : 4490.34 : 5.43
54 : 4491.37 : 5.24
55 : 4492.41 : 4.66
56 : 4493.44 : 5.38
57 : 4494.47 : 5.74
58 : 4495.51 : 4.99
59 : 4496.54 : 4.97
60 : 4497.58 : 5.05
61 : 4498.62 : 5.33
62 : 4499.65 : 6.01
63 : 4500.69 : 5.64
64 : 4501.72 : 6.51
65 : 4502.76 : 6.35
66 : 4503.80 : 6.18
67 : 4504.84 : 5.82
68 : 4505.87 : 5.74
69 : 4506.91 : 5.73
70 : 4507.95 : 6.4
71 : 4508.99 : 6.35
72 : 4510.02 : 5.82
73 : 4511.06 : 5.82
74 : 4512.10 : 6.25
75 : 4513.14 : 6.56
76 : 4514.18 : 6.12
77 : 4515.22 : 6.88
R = -1.50 angstrom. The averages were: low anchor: 4.92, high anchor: 5.37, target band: 5.38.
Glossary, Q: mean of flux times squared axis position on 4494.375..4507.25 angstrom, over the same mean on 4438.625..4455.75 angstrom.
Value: 1.11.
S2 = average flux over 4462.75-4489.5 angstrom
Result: 5.57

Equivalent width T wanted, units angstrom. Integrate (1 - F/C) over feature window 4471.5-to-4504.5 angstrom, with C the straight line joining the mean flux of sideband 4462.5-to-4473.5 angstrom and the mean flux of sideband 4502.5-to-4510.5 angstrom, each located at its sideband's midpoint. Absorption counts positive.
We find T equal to 1.1 angstrom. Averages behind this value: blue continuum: 5.48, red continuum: 6.04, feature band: 5.58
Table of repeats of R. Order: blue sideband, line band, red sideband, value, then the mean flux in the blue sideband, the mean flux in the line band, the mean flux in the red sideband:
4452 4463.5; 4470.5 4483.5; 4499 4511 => -0.81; 4.84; 5.65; 6.04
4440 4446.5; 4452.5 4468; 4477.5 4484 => 0.98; 5.09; 4.94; 5.51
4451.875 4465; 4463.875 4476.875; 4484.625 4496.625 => -1.59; 4.87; 5.66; 5.34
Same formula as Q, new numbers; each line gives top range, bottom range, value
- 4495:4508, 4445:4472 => 1.12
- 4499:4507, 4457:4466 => 1.30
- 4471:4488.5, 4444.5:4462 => 1.12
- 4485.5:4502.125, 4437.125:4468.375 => 1.09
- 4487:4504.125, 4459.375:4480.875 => 1.03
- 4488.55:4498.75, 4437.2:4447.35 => 1.07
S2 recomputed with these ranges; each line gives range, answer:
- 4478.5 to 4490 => 5.49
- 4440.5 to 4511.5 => 5.45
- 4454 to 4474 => 5.16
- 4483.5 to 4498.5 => 5.32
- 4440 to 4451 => 5.31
